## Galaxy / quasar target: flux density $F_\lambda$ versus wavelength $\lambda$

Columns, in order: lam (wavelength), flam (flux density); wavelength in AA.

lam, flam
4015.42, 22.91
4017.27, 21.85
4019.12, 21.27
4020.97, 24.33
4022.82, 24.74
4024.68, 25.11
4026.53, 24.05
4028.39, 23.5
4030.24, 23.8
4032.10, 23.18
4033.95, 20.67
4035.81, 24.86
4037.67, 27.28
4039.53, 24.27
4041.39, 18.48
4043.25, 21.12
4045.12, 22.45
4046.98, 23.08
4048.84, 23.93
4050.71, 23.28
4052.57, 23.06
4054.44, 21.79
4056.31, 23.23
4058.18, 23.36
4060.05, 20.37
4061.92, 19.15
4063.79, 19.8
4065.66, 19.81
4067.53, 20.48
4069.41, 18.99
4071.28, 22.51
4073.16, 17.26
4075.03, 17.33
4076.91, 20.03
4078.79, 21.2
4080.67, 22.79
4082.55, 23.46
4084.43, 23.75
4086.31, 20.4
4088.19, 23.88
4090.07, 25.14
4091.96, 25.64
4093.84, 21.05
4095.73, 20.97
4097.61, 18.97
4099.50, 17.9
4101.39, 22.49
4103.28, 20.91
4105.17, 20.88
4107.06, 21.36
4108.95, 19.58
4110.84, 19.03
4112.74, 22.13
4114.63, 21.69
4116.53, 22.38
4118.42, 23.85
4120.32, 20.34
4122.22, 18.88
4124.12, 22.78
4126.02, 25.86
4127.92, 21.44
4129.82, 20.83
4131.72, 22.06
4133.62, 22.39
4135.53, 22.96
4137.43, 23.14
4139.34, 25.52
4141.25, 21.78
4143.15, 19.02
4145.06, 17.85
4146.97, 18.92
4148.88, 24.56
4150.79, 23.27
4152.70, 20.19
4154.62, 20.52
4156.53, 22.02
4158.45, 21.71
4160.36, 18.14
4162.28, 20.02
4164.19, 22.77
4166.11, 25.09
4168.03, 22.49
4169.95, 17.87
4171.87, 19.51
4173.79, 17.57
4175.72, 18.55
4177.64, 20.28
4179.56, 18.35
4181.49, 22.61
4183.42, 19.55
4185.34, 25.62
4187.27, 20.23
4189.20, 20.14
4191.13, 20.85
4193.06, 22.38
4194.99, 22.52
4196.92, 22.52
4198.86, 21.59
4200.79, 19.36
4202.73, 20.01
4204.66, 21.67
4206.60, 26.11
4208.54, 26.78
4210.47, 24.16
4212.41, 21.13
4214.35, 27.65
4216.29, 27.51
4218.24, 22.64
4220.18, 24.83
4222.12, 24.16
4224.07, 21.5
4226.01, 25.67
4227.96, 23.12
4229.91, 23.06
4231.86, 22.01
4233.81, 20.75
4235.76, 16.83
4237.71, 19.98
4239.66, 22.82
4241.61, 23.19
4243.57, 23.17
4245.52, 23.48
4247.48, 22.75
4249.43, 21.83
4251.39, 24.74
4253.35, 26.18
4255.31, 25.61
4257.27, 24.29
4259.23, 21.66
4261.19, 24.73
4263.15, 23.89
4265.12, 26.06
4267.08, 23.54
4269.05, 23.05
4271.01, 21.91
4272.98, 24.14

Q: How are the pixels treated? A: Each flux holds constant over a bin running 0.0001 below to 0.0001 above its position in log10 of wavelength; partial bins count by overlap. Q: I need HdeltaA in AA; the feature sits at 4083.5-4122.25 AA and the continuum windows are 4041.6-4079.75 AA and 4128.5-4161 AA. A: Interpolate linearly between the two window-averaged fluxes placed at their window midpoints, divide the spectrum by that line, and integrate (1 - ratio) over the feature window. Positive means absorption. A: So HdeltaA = -0.5 AA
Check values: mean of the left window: 21.1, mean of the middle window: 21.5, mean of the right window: 21.5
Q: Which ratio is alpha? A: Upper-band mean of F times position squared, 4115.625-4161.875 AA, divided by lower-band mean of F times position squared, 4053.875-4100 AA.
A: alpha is 1.05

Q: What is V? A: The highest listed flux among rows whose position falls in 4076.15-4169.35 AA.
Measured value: 25.86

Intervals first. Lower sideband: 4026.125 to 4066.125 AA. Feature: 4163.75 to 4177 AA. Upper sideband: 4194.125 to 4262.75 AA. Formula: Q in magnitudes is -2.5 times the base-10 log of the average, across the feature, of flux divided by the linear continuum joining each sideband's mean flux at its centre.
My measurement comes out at 0.12 mag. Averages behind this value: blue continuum 22.5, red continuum 23.2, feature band 20.4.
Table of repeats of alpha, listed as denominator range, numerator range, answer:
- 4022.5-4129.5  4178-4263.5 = 1.12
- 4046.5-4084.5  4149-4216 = 1.08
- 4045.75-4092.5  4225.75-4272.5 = 1.16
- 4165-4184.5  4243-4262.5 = 1.22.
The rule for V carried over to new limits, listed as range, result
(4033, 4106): 27.28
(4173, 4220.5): 27.65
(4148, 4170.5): 25.09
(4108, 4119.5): 23.85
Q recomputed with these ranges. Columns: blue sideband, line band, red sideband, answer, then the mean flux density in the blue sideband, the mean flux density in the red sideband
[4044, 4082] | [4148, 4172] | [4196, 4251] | 0.04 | 21.2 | 22.9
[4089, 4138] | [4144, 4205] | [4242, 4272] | 0.09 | 21.7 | 23.8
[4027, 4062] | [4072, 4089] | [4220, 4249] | 0.08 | 22.8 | 22.4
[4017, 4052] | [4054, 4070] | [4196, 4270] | 0.12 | 23.3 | 23.3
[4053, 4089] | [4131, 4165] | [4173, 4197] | -0.03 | 21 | 20.8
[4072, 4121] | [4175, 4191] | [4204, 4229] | 0.14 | 21.3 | 24.4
